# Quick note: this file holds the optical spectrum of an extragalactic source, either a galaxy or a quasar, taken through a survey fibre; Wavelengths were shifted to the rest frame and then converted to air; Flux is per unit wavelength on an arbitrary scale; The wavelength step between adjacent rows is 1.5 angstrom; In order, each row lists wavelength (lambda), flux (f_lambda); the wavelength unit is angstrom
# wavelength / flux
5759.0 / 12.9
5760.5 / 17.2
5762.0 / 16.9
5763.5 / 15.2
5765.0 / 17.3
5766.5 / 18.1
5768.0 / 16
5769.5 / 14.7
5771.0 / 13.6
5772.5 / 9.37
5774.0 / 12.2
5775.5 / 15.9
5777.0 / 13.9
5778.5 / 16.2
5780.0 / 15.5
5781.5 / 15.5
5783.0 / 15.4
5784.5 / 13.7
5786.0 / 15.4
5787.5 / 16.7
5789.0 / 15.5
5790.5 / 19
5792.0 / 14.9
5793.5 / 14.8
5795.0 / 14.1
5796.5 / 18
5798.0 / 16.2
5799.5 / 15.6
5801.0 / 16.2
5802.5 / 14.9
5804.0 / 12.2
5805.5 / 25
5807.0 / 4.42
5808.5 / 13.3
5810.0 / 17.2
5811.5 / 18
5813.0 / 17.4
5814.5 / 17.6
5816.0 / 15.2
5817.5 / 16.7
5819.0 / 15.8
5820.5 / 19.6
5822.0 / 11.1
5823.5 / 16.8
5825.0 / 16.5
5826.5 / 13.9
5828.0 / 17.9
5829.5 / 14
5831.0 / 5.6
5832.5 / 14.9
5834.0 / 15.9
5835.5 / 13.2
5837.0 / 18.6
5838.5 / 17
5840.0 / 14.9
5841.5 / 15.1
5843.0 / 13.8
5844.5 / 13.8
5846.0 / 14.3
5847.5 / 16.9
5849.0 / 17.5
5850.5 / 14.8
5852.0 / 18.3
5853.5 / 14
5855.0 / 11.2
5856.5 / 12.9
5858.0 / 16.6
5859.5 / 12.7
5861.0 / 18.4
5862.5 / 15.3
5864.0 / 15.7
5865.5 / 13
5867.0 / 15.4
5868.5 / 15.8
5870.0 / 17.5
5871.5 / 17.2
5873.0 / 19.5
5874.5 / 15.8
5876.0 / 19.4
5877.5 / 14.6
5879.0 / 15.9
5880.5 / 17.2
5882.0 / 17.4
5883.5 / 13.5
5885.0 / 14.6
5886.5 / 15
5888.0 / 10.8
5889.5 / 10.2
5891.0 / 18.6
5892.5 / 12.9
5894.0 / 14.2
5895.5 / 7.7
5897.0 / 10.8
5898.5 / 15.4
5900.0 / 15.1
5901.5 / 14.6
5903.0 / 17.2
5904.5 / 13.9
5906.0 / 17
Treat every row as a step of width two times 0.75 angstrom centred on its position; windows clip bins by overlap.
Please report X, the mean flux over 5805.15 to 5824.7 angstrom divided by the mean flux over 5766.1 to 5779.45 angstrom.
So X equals 1.10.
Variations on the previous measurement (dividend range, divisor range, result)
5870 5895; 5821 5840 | 1.05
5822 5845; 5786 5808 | 0.95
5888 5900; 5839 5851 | 0.85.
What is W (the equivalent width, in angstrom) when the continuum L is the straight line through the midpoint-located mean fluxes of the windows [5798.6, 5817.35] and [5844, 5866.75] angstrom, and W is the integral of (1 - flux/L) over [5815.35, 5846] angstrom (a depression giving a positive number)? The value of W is 0.7 angstrom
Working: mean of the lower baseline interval 15.6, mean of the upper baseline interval 15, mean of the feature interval 15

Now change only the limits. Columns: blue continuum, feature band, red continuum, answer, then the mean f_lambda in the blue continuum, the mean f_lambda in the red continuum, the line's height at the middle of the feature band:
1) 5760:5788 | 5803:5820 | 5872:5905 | -0.82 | 15.2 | 14.8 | 15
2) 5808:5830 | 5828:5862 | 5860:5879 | 3.02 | 16.1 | 16.4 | 16.3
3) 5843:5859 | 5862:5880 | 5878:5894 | -1.89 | 14.9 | 14.6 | 14.7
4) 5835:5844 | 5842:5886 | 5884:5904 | -3.05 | 15.5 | 13.6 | 14.6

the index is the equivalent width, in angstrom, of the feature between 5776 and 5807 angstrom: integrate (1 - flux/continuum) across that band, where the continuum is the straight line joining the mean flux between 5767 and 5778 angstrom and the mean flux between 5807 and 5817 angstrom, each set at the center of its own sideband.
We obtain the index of -2.1 angstrom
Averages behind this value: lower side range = 13.8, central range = 15.7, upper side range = 15.6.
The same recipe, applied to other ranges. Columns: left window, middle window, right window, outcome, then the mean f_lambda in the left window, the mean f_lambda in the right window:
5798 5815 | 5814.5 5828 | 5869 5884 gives 0.0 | 15.6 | 16.8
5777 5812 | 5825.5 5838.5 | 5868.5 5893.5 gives 0.9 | 15.5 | 15.6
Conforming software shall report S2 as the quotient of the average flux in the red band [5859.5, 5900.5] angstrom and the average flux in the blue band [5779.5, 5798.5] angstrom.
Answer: 1.0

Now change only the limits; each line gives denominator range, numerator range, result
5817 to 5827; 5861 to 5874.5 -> 1.03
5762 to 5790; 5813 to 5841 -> 1.02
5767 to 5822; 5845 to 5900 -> 0.98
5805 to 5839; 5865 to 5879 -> 1.07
